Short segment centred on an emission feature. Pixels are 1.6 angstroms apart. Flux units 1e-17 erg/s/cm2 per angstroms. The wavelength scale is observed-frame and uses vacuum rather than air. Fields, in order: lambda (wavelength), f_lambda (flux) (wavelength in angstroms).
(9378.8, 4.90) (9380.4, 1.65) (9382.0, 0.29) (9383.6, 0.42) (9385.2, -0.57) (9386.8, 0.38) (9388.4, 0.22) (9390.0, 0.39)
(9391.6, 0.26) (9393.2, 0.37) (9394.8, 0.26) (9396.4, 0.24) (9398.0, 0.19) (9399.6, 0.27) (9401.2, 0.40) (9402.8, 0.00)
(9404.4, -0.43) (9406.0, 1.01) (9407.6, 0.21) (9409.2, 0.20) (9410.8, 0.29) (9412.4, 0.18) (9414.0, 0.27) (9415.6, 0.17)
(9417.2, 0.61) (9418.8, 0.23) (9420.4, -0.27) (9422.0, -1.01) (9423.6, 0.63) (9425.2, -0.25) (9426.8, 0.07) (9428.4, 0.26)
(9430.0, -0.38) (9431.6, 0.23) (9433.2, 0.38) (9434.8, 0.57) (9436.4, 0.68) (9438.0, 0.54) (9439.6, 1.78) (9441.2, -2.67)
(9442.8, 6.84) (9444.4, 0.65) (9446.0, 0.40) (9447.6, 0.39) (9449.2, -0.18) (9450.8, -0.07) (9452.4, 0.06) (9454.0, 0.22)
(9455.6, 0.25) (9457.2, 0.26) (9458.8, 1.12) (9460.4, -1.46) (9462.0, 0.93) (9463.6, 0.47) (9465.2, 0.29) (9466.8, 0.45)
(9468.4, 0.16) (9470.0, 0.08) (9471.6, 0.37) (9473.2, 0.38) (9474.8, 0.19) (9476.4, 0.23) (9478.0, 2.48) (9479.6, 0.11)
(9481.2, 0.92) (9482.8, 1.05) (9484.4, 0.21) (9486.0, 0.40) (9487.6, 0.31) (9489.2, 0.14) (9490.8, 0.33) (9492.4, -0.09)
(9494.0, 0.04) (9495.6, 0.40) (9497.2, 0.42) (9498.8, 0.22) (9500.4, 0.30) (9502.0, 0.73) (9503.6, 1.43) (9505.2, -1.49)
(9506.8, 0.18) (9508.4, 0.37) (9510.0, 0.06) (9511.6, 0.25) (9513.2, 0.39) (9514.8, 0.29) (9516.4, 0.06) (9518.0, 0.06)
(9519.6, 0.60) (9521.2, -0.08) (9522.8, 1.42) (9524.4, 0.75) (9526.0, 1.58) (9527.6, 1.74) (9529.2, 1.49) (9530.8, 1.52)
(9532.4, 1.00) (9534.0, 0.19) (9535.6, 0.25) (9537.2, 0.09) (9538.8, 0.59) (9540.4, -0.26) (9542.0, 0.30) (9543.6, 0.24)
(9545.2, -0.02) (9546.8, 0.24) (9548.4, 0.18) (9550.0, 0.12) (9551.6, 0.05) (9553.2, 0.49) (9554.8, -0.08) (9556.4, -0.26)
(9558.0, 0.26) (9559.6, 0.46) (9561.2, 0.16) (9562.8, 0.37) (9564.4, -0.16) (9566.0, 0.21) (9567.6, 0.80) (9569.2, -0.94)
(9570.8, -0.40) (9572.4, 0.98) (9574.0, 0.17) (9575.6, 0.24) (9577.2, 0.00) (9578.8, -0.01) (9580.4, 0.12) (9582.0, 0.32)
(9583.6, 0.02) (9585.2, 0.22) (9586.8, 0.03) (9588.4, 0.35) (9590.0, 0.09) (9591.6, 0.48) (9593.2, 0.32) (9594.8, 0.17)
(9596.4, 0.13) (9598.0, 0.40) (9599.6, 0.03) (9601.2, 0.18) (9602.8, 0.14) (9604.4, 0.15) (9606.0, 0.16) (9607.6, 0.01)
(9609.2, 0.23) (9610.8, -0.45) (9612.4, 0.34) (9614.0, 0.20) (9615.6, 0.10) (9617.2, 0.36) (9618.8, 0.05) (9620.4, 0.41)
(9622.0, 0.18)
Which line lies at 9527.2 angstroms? [O III] 5007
